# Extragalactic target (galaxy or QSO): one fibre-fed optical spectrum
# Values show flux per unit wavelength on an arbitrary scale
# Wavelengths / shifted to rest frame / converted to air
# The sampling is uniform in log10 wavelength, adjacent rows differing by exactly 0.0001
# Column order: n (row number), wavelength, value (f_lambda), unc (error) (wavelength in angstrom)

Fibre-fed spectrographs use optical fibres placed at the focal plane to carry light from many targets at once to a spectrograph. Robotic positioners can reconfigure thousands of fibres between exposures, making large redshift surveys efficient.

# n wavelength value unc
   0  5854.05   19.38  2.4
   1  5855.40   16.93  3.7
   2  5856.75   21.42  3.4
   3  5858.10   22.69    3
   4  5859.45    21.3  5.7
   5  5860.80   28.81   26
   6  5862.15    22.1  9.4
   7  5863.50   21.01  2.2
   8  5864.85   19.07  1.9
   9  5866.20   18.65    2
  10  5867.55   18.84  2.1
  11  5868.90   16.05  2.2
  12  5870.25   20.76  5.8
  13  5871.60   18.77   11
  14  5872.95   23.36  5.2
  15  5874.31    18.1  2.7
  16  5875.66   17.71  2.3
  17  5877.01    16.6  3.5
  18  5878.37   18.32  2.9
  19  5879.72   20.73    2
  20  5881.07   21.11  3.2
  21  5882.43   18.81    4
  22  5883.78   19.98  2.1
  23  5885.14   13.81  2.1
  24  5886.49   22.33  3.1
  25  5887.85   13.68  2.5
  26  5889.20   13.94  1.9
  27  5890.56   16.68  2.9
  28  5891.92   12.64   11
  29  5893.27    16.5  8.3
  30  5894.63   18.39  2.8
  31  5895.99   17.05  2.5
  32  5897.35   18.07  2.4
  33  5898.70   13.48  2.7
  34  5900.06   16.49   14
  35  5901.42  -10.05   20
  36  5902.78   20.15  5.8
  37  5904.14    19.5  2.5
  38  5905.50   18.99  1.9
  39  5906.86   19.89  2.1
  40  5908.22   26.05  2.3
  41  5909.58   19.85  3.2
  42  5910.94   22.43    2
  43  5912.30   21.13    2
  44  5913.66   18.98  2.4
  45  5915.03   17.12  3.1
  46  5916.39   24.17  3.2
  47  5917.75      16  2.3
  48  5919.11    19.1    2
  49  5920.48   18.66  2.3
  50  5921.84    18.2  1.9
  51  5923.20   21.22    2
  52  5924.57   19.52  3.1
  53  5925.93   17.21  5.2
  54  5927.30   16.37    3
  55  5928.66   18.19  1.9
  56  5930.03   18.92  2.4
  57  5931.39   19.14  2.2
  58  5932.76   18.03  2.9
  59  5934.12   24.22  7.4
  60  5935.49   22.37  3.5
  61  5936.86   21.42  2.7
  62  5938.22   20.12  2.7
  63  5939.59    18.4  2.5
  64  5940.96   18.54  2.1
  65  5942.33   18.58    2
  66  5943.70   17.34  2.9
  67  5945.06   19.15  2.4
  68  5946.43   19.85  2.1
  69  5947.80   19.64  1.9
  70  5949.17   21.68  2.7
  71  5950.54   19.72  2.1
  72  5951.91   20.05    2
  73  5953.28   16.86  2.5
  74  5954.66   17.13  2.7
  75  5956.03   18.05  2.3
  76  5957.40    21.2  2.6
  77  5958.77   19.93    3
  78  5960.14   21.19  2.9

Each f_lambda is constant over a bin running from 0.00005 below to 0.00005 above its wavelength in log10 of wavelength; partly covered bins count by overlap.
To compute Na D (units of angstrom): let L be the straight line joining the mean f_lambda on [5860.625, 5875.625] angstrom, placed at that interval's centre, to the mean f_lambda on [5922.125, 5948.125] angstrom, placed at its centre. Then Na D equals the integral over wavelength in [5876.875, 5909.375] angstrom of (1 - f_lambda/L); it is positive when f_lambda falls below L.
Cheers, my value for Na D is 4.9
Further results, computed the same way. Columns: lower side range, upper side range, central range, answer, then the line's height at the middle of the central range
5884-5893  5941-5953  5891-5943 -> -2.1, 17.5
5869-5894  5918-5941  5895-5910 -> 1.8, 18.6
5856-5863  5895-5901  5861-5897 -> 1.3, 19.1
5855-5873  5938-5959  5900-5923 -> 1.9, 19.8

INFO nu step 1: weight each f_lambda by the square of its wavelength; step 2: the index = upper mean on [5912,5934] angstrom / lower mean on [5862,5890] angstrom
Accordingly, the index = 1.03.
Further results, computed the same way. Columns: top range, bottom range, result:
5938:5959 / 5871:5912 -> 1.11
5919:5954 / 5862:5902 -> 1.15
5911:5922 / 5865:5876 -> 1.03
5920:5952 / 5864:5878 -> 1.06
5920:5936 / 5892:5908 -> 1.26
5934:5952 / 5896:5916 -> 1.16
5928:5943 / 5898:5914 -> 1.16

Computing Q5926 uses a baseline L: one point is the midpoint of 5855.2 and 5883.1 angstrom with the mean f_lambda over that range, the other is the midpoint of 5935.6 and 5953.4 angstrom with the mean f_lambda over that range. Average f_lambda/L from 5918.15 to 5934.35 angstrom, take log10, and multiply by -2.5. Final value 0.04 mag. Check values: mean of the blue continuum 20.1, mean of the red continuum 19.5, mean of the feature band 18.9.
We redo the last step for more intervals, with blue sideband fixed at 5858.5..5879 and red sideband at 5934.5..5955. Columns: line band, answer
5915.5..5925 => 0.01 mag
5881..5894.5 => 0.18 mag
